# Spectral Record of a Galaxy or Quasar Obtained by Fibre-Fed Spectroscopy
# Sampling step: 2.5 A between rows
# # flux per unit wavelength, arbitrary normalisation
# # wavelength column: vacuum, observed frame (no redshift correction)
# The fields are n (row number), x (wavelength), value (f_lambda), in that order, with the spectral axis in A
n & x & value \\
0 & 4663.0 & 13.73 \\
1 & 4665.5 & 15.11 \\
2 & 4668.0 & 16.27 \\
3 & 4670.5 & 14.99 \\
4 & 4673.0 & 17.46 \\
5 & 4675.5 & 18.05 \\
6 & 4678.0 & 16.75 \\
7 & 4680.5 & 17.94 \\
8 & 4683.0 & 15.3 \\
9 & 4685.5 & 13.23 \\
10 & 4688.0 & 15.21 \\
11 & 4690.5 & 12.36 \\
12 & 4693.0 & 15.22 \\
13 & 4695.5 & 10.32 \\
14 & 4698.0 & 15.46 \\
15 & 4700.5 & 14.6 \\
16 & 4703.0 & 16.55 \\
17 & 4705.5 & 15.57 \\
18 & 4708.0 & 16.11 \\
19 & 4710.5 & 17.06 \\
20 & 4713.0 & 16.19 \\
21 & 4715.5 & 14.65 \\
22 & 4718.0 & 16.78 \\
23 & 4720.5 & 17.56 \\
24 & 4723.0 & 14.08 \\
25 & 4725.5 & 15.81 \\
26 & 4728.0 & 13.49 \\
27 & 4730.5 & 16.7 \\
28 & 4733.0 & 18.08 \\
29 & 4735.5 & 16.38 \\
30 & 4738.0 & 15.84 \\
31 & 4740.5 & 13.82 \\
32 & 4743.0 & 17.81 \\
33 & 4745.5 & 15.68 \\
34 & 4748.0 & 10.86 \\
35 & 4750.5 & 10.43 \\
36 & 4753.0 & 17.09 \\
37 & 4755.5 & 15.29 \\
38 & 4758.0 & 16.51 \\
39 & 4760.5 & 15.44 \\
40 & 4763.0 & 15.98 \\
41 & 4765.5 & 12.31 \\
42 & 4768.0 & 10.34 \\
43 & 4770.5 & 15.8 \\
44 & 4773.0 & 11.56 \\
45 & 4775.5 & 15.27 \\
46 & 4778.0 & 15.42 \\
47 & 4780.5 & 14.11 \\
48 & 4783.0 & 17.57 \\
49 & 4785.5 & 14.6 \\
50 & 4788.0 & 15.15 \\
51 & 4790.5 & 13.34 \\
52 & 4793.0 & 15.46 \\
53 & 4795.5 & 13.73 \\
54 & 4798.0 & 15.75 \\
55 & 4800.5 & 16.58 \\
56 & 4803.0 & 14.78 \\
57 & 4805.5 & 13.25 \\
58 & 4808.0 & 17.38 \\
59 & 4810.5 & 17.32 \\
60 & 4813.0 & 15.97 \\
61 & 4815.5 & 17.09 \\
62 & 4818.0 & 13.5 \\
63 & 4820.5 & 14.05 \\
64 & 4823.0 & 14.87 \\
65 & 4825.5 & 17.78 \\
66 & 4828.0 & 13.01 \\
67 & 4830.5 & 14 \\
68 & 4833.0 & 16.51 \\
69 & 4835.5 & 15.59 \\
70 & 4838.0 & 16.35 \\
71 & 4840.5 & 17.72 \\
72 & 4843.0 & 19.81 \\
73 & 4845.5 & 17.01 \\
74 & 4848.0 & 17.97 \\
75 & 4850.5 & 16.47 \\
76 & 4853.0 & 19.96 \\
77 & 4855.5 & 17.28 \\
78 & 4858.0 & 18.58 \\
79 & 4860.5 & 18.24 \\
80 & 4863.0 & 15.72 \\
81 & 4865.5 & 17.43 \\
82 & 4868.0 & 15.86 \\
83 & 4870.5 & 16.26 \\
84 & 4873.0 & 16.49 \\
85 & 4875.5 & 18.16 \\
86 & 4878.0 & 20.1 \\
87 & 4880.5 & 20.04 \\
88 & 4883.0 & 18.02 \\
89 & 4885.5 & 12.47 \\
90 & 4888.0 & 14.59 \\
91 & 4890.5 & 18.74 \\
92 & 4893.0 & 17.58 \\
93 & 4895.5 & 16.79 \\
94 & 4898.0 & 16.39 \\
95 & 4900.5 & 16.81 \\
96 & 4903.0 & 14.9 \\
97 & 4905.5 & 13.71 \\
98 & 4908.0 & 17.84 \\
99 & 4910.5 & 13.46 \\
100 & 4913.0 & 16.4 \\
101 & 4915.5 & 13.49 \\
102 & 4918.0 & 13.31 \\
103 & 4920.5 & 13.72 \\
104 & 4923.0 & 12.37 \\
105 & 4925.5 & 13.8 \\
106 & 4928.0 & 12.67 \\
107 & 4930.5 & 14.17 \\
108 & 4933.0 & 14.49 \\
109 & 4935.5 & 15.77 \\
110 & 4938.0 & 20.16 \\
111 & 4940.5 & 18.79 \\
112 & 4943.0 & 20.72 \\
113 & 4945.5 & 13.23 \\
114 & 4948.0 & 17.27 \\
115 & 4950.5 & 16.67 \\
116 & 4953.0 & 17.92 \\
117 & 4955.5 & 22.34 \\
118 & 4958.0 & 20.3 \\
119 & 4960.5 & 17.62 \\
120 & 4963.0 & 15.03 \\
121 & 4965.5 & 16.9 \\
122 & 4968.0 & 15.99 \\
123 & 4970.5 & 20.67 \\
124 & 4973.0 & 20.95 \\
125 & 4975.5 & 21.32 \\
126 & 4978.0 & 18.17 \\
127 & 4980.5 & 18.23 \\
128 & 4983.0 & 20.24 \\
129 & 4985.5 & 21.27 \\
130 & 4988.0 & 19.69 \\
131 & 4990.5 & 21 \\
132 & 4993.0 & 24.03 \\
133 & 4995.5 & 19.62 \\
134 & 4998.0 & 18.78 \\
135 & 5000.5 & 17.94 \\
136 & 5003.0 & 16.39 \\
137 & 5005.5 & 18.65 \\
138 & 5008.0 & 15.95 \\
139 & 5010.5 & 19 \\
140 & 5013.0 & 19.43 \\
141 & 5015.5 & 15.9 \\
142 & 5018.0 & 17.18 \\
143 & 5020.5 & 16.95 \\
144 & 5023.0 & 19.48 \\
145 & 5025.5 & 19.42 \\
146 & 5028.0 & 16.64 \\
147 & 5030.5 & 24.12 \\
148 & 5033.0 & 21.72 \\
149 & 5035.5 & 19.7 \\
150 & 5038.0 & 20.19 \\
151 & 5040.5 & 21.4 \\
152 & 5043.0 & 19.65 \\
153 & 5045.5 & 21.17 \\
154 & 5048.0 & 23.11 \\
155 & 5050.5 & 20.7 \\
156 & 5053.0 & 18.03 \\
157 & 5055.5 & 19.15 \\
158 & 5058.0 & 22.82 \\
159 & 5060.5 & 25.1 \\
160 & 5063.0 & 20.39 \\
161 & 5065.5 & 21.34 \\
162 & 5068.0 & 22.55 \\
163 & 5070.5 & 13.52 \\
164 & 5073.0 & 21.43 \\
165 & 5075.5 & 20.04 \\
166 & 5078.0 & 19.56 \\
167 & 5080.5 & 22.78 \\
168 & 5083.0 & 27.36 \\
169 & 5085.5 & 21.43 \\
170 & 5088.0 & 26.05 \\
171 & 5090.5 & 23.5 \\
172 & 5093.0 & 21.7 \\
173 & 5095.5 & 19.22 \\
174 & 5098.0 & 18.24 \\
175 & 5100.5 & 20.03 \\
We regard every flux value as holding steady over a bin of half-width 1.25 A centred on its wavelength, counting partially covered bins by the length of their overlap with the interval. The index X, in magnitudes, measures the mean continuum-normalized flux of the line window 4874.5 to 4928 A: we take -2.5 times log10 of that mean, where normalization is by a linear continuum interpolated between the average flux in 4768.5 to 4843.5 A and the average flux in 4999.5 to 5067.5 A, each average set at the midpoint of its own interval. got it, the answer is 0.09 mag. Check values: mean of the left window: 15.3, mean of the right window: 19.7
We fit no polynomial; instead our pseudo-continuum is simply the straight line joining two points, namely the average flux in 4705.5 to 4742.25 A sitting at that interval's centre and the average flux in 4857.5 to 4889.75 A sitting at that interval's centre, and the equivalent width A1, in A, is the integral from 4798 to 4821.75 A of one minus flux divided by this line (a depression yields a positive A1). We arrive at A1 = 1.5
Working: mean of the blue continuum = 15.9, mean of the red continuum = 17.1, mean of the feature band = 15.6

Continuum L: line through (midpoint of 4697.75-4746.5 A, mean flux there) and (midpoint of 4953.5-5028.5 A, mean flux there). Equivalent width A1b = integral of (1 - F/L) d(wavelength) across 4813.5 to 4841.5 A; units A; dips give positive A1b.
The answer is 2.6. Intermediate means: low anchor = 15.9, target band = 15.5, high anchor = 18.8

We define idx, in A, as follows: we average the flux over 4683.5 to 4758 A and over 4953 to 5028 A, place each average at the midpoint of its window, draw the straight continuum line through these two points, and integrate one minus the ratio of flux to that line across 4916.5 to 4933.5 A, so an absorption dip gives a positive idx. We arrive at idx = 4.3 A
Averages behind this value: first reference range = 15.1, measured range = 13.5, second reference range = 18.9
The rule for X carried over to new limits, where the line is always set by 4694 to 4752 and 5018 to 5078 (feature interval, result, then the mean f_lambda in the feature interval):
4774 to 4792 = 0.08 mag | 15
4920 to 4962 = 0.12 mag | 16.6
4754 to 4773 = 0.11 mag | 14.4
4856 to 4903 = 0.04 mag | 17.1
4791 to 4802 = 0.08 mag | 15.2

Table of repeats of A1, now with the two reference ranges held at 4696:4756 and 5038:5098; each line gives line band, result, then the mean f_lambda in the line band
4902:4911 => 1.66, 15.1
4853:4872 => 0.57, 17.2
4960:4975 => 1.18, 18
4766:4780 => 2.26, 13.6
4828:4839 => 1.26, 15.3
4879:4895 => 1.09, 17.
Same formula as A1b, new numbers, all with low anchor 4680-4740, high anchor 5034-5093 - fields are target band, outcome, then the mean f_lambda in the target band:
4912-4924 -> 3.2 A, 13.8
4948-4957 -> 0.3 A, 18.8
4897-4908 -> 1.7 A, 15.7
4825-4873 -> 2.3 A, 16.9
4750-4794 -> 4.9 A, 14.6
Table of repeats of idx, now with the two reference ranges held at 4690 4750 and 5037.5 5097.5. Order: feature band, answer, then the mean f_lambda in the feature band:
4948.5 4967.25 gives 1.34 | 18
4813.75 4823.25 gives 1.14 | 14.9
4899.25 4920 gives 4.04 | 14.9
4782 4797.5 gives 1.42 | 15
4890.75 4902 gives 0.81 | 17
